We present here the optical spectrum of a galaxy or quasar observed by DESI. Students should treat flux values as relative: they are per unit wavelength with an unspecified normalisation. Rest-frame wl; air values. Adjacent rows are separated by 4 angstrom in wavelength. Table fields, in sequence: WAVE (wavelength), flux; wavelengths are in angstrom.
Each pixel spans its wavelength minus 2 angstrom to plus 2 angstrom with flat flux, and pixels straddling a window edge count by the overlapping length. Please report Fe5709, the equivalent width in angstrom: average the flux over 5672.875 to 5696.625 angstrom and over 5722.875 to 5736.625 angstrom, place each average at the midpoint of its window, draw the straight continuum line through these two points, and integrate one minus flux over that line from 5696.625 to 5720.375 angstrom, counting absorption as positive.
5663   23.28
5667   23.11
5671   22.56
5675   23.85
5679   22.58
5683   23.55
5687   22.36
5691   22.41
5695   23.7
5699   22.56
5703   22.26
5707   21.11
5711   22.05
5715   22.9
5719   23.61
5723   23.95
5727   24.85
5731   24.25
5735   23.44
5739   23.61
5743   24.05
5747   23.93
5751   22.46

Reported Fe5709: 1.2 angstrom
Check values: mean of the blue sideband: 23.1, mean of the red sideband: 24.2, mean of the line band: 22.4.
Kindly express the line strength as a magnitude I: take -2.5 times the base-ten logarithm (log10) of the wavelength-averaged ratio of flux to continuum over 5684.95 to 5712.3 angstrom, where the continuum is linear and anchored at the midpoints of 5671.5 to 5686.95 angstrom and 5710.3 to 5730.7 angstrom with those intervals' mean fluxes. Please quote 0.048 mag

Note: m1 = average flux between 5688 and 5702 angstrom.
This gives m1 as 22.8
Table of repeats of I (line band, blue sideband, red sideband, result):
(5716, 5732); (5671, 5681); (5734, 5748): -0.022 mag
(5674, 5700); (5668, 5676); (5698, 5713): -0.019 mag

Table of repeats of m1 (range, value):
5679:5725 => 22.8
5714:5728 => 23.8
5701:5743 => 23.2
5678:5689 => 22.9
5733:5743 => 23.6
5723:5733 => 24.4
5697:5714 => 22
